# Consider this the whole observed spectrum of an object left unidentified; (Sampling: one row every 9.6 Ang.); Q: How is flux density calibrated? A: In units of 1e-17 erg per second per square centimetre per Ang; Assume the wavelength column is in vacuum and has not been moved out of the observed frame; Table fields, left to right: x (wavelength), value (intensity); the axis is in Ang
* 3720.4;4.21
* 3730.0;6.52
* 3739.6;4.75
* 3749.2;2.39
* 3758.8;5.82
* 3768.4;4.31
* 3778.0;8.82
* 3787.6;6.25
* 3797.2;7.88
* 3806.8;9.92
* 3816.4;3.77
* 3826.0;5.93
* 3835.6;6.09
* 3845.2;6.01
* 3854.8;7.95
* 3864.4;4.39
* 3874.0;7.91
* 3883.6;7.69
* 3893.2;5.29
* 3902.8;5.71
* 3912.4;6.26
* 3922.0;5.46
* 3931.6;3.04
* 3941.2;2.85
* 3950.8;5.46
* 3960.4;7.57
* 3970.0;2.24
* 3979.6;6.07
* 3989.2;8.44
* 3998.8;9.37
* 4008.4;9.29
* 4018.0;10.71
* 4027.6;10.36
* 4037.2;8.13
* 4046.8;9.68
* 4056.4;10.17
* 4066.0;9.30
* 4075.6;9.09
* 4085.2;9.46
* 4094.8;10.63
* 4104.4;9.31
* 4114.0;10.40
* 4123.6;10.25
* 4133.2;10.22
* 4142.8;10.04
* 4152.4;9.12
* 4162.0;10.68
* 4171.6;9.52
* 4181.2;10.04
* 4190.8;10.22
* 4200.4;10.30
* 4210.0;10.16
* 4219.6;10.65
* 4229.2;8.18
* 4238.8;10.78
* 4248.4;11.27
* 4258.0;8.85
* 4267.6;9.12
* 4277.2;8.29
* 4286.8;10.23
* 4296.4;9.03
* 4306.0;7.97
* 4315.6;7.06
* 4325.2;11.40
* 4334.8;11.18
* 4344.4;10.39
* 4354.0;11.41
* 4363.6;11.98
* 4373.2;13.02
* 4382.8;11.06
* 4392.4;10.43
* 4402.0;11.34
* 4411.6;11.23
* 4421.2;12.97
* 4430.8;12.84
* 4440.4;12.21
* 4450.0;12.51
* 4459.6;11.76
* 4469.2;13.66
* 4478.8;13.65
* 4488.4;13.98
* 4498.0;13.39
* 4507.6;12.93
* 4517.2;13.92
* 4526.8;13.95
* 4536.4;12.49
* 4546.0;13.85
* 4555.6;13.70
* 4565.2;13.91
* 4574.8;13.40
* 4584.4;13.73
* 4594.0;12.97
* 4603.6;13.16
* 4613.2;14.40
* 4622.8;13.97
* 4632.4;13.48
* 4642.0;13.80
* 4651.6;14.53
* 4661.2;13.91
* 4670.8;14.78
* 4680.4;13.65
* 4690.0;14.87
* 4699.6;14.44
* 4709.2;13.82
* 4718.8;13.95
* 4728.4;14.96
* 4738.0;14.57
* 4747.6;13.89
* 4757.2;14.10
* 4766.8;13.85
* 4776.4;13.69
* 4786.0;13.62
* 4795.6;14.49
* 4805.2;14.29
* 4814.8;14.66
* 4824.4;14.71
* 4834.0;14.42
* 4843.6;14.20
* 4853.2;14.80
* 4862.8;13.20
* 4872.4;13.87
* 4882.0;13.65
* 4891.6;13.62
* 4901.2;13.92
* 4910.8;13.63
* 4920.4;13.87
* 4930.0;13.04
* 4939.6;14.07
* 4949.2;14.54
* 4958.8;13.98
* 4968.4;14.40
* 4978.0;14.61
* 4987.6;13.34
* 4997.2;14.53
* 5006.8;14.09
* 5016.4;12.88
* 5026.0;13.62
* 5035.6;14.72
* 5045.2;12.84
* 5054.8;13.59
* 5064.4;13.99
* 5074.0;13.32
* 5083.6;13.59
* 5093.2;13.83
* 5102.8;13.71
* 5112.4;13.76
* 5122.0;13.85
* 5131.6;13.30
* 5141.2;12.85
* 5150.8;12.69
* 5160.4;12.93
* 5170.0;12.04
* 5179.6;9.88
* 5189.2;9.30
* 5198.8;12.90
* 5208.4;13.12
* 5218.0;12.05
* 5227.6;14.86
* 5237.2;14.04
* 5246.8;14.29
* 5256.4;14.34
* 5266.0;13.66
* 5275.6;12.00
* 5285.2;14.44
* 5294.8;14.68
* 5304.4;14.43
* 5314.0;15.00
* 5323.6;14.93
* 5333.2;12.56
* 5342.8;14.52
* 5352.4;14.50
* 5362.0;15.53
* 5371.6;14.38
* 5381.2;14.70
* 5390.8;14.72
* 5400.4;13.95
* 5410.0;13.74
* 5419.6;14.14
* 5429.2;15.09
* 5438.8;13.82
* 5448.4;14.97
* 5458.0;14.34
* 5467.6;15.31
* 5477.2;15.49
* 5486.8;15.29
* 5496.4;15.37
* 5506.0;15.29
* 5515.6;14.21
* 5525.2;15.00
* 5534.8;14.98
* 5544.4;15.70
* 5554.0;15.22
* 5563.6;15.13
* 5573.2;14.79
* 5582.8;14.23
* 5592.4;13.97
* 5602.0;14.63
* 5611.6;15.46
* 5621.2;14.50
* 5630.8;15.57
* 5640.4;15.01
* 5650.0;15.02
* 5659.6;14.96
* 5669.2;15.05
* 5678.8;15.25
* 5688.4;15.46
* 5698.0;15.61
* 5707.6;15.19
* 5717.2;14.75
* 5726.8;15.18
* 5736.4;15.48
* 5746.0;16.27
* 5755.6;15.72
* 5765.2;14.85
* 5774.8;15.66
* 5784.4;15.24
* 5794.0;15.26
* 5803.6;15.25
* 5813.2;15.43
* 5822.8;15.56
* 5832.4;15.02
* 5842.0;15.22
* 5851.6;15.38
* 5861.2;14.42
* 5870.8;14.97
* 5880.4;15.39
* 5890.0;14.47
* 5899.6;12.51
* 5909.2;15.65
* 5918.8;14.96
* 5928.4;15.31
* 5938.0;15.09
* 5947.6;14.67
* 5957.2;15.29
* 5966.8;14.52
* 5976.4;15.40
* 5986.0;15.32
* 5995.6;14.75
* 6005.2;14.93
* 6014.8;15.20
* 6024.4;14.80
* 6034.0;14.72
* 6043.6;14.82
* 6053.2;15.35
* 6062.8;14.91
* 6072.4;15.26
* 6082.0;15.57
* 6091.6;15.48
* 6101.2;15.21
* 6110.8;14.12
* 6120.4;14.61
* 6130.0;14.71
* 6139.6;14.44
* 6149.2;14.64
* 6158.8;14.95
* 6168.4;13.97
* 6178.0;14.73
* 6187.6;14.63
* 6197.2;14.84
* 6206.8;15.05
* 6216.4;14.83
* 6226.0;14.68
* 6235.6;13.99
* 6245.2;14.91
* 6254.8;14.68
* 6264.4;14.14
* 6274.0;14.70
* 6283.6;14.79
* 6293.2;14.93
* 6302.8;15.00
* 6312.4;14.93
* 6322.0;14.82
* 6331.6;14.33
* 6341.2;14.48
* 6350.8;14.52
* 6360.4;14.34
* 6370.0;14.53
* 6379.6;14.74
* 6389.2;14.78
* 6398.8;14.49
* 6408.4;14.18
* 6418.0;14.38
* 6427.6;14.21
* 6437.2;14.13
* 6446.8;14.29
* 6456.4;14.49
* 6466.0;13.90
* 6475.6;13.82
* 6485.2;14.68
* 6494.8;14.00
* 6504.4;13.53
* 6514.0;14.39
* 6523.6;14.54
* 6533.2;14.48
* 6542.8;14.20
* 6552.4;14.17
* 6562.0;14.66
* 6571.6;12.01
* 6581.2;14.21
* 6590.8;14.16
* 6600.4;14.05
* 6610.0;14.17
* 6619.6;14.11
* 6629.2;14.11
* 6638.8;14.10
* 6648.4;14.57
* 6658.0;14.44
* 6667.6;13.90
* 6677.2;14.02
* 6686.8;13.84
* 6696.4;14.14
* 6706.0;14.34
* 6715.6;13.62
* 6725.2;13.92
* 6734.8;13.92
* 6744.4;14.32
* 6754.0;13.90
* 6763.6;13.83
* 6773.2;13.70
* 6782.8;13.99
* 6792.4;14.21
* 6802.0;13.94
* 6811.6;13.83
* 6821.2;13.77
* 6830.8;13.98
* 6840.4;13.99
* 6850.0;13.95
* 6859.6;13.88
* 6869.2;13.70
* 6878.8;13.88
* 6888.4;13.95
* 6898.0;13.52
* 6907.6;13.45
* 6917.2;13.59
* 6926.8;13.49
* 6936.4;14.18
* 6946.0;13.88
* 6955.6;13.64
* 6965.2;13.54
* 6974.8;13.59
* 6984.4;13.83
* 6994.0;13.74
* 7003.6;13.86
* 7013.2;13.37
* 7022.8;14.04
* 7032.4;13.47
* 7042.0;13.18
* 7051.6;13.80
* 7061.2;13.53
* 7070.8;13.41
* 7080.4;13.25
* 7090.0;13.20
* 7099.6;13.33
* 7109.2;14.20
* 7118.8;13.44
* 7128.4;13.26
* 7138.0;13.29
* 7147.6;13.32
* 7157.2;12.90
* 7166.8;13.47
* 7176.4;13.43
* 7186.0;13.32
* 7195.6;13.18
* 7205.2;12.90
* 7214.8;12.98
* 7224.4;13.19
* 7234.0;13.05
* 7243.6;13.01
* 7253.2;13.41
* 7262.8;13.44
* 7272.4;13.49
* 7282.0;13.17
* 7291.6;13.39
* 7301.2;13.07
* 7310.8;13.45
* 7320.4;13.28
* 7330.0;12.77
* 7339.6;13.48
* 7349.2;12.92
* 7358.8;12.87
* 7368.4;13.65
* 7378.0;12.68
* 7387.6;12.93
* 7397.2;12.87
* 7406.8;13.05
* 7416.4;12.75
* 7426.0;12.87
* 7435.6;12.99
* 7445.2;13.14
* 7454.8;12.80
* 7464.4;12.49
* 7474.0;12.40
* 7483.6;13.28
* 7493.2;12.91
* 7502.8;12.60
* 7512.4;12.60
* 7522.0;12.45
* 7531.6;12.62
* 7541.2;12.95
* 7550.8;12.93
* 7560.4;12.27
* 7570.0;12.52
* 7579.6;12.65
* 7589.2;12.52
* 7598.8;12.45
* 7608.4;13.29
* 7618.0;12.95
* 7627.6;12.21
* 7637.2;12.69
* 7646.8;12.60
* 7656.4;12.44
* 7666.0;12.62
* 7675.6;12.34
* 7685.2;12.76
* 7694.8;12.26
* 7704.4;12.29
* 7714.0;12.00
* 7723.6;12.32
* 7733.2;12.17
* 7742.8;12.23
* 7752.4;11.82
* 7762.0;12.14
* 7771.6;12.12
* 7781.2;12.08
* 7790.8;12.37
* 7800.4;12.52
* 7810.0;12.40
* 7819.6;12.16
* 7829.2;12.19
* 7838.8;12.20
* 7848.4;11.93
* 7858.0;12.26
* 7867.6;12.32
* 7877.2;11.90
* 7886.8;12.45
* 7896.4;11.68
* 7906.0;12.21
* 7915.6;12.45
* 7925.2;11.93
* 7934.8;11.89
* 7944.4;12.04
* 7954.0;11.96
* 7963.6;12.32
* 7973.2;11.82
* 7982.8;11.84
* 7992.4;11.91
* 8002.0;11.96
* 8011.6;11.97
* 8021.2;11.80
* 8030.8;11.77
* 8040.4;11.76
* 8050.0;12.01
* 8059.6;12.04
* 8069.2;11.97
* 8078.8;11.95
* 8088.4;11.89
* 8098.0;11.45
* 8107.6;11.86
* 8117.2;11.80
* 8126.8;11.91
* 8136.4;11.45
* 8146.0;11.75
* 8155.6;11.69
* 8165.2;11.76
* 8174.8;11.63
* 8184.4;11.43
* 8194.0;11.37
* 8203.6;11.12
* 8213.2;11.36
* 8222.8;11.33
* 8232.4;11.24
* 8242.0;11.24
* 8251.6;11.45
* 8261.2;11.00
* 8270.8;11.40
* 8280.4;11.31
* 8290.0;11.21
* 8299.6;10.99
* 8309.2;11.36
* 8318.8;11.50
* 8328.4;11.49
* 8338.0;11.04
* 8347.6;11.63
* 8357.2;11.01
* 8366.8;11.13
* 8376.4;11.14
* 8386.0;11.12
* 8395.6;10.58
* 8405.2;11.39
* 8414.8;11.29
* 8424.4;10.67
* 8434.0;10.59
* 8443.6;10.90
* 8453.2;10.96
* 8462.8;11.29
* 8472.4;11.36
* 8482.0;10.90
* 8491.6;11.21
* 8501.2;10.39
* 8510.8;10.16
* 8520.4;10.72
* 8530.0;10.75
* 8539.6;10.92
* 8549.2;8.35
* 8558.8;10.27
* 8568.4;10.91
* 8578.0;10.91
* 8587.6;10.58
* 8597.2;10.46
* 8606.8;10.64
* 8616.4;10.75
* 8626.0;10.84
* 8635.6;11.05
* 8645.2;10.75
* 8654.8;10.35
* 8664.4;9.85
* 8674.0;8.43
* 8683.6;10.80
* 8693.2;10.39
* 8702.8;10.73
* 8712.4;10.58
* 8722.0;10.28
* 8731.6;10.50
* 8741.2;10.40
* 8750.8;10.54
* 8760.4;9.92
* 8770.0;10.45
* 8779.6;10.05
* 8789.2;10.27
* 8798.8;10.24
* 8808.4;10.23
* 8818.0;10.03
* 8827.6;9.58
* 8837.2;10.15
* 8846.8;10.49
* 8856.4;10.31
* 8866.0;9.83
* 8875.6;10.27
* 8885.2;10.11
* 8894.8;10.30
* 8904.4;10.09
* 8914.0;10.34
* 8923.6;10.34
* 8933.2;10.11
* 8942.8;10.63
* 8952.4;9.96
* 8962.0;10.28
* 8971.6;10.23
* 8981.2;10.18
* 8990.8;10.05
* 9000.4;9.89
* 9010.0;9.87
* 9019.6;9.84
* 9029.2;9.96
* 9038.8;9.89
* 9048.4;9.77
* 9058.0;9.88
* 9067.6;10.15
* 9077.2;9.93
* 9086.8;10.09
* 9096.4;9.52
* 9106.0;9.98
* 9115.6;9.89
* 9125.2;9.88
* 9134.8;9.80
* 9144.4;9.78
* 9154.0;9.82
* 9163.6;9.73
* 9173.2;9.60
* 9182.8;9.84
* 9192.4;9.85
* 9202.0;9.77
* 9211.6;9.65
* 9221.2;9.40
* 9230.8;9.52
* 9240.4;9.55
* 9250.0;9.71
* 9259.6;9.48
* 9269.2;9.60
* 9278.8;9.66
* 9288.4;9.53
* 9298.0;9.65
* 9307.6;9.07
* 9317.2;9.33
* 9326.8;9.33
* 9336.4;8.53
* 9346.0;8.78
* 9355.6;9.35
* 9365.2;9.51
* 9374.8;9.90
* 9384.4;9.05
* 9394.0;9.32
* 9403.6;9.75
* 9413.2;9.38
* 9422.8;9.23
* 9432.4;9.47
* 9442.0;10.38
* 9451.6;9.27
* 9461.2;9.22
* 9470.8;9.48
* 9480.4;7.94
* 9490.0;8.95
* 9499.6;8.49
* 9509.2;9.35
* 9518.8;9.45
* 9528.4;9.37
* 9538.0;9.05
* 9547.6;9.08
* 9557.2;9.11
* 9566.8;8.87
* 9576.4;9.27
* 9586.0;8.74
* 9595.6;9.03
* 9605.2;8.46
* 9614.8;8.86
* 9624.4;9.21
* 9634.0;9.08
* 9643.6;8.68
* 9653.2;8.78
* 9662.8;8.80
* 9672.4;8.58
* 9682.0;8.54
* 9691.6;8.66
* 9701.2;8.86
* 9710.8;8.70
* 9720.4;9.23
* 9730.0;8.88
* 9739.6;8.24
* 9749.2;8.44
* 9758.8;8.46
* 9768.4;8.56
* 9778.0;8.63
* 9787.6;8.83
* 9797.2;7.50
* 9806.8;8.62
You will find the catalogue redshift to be 0.00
